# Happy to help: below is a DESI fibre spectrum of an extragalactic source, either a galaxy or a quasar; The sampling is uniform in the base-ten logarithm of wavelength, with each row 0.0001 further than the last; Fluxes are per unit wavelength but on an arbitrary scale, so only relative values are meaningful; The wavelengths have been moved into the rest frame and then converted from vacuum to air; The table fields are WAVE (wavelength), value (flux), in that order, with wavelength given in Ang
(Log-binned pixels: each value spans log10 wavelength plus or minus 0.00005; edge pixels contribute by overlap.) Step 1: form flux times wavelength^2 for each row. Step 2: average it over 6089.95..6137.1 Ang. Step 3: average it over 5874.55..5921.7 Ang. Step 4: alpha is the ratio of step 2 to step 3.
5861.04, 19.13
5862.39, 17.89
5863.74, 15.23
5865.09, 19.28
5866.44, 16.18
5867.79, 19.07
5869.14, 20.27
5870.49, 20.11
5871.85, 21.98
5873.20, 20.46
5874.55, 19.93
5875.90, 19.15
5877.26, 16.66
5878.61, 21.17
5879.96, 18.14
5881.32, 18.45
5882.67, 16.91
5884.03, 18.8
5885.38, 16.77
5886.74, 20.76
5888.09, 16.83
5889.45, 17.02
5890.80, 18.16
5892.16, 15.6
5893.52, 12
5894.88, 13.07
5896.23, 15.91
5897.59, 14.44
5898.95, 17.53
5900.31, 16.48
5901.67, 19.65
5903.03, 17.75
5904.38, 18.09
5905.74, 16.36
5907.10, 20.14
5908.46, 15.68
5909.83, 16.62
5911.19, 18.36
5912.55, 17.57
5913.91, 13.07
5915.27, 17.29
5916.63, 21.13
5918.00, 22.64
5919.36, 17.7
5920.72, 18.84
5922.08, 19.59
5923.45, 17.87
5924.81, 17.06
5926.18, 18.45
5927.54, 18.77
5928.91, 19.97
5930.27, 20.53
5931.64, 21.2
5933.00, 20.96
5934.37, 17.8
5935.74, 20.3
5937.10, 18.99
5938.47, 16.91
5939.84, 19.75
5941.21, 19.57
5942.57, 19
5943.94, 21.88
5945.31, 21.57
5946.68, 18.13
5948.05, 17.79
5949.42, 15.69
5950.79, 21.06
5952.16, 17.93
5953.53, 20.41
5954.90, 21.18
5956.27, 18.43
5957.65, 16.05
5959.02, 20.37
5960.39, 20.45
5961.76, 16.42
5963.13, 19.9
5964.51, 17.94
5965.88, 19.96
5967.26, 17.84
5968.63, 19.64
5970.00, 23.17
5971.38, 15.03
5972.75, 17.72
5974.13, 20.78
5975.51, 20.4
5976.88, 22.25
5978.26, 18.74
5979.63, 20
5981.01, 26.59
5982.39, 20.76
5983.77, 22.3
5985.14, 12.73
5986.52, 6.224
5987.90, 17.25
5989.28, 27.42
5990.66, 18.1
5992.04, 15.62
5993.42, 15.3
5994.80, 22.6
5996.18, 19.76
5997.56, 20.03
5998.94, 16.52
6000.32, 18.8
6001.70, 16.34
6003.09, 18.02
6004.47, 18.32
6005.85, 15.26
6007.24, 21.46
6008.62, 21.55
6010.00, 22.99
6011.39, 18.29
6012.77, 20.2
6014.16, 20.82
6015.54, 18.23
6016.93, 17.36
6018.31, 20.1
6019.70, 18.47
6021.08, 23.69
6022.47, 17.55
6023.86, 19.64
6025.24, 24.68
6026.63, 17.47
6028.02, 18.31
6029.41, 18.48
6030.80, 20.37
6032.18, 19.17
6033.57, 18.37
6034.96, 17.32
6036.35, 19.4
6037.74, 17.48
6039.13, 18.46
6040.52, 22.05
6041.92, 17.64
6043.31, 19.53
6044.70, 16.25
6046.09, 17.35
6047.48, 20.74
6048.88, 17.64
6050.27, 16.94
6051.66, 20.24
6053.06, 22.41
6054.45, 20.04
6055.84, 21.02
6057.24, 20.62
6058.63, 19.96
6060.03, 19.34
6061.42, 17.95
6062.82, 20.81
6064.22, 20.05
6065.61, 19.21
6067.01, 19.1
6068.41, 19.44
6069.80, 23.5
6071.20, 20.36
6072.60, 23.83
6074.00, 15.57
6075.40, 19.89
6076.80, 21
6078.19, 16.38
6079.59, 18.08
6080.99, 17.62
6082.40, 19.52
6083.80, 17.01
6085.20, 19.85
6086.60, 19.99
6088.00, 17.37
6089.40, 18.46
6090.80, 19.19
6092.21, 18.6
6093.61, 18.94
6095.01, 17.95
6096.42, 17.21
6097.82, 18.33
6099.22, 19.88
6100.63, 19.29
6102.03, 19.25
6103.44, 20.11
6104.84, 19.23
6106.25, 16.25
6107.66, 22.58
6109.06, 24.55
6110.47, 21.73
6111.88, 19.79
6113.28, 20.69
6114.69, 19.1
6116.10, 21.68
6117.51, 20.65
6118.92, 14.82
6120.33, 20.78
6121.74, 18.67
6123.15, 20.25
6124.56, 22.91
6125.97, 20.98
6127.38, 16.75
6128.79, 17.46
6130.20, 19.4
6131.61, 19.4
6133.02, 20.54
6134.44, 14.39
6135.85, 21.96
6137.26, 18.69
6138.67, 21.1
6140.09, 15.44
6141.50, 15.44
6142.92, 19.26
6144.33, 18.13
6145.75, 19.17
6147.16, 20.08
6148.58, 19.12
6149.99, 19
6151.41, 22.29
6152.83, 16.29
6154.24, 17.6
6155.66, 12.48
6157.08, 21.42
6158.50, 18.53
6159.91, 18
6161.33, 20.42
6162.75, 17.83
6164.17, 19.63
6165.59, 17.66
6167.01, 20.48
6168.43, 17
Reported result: 1.2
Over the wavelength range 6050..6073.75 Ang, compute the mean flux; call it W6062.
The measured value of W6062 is 20.3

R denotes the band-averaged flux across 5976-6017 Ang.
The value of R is 19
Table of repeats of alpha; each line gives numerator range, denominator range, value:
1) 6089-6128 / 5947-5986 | 1.07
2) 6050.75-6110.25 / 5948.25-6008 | 1.07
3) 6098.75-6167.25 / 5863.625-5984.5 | 1.10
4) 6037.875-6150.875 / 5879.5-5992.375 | 1.10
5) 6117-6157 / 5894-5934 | 1.12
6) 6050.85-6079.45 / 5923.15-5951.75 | 1.09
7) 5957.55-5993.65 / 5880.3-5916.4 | 1.15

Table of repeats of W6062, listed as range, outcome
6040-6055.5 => 19.2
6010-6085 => 19.4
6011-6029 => 19.6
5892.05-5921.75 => 17.1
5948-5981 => 19.3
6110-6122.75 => 19.7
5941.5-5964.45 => 19.1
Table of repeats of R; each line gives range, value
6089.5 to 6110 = 19.4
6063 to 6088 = 19.4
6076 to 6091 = 18.6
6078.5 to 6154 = 19.1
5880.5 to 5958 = 18.2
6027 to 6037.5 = 18.7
